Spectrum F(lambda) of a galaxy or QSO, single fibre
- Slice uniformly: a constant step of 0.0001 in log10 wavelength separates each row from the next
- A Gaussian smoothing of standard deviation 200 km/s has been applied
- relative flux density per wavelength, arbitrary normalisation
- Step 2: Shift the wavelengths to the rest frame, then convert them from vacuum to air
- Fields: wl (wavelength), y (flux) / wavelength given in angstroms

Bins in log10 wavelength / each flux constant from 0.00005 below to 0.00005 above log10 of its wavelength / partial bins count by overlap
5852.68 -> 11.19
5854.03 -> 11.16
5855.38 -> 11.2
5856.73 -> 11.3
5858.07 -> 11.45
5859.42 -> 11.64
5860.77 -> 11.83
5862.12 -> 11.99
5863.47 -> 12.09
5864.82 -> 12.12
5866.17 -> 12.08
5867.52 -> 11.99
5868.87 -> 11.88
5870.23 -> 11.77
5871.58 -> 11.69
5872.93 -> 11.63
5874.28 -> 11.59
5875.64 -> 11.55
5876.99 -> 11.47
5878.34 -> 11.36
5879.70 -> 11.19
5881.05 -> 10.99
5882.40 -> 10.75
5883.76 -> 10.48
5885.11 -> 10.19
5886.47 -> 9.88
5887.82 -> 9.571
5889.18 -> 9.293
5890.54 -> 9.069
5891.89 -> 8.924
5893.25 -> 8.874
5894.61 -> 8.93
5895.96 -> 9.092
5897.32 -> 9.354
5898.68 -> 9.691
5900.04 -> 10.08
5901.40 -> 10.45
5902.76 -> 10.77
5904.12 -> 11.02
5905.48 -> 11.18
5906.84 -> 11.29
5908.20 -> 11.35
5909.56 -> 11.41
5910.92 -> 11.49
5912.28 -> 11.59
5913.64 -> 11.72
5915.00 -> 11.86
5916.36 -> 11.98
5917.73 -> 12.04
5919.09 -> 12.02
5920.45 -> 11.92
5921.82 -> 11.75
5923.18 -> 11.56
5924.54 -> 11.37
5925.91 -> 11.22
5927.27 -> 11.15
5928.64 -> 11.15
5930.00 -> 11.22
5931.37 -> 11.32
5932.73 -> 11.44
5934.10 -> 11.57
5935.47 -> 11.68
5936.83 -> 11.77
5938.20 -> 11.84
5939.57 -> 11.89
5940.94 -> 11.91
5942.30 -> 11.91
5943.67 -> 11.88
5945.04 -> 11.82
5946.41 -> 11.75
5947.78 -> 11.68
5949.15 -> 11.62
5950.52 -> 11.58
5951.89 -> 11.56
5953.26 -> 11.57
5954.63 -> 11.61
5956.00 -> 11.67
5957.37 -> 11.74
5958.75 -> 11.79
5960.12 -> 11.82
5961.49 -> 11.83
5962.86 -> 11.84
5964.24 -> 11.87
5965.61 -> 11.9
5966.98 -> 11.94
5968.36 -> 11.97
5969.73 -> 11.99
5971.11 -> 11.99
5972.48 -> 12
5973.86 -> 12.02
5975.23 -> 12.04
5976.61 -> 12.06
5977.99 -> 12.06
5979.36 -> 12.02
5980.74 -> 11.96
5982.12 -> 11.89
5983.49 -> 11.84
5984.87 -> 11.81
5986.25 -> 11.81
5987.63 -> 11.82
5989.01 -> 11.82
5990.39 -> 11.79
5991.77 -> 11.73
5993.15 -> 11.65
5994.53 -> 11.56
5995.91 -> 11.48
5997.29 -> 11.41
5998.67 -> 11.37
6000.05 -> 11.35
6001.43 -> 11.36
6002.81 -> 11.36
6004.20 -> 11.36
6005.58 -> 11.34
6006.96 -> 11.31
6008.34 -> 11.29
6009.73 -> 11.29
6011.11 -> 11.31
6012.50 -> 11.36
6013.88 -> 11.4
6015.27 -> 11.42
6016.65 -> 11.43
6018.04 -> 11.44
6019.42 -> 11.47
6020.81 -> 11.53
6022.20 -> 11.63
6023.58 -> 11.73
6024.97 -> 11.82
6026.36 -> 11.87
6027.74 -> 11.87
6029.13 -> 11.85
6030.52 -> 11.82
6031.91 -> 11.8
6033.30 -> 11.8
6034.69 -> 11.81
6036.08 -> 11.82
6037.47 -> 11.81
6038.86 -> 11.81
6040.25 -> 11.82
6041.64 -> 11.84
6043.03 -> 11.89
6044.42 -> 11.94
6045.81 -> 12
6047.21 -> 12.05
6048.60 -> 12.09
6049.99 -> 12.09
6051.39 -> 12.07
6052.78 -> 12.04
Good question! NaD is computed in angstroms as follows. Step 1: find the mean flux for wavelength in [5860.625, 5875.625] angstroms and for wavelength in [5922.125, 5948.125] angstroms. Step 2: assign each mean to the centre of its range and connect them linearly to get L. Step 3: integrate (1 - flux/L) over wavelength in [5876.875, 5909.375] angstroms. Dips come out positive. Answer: 4.3 angstroms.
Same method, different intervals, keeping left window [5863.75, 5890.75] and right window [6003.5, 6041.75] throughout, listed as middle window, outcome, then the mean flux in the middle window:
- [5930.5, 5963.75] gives -1.1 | 11.7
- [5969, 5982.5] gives -0.7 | 12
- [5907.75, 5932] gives -0.7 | 11.6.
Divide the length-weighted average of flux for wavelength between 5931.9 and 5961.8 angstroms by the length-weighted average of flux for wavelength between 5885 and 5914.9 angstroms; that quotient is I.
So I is 1.14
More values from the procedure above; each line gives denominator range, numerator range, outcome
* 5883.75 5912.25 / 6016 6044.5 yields 1.16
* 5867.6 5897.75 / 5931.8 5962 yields 1.12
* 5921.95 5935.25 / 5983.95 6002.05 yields 1.02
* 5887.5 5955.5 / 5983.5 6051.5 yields 1.05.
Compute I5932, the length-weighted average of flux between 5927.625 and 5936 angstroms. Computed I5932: 11.4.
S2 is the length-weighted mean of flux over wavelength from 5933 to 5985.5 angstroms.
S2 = 11.8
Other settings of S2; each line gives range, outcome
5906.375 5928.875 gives 11.6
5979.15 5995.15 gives 11.8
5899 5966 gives 11.5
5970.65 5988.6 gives 11.9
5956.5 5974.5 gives 11.9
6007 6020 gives 11.4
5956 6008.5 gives 11.7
